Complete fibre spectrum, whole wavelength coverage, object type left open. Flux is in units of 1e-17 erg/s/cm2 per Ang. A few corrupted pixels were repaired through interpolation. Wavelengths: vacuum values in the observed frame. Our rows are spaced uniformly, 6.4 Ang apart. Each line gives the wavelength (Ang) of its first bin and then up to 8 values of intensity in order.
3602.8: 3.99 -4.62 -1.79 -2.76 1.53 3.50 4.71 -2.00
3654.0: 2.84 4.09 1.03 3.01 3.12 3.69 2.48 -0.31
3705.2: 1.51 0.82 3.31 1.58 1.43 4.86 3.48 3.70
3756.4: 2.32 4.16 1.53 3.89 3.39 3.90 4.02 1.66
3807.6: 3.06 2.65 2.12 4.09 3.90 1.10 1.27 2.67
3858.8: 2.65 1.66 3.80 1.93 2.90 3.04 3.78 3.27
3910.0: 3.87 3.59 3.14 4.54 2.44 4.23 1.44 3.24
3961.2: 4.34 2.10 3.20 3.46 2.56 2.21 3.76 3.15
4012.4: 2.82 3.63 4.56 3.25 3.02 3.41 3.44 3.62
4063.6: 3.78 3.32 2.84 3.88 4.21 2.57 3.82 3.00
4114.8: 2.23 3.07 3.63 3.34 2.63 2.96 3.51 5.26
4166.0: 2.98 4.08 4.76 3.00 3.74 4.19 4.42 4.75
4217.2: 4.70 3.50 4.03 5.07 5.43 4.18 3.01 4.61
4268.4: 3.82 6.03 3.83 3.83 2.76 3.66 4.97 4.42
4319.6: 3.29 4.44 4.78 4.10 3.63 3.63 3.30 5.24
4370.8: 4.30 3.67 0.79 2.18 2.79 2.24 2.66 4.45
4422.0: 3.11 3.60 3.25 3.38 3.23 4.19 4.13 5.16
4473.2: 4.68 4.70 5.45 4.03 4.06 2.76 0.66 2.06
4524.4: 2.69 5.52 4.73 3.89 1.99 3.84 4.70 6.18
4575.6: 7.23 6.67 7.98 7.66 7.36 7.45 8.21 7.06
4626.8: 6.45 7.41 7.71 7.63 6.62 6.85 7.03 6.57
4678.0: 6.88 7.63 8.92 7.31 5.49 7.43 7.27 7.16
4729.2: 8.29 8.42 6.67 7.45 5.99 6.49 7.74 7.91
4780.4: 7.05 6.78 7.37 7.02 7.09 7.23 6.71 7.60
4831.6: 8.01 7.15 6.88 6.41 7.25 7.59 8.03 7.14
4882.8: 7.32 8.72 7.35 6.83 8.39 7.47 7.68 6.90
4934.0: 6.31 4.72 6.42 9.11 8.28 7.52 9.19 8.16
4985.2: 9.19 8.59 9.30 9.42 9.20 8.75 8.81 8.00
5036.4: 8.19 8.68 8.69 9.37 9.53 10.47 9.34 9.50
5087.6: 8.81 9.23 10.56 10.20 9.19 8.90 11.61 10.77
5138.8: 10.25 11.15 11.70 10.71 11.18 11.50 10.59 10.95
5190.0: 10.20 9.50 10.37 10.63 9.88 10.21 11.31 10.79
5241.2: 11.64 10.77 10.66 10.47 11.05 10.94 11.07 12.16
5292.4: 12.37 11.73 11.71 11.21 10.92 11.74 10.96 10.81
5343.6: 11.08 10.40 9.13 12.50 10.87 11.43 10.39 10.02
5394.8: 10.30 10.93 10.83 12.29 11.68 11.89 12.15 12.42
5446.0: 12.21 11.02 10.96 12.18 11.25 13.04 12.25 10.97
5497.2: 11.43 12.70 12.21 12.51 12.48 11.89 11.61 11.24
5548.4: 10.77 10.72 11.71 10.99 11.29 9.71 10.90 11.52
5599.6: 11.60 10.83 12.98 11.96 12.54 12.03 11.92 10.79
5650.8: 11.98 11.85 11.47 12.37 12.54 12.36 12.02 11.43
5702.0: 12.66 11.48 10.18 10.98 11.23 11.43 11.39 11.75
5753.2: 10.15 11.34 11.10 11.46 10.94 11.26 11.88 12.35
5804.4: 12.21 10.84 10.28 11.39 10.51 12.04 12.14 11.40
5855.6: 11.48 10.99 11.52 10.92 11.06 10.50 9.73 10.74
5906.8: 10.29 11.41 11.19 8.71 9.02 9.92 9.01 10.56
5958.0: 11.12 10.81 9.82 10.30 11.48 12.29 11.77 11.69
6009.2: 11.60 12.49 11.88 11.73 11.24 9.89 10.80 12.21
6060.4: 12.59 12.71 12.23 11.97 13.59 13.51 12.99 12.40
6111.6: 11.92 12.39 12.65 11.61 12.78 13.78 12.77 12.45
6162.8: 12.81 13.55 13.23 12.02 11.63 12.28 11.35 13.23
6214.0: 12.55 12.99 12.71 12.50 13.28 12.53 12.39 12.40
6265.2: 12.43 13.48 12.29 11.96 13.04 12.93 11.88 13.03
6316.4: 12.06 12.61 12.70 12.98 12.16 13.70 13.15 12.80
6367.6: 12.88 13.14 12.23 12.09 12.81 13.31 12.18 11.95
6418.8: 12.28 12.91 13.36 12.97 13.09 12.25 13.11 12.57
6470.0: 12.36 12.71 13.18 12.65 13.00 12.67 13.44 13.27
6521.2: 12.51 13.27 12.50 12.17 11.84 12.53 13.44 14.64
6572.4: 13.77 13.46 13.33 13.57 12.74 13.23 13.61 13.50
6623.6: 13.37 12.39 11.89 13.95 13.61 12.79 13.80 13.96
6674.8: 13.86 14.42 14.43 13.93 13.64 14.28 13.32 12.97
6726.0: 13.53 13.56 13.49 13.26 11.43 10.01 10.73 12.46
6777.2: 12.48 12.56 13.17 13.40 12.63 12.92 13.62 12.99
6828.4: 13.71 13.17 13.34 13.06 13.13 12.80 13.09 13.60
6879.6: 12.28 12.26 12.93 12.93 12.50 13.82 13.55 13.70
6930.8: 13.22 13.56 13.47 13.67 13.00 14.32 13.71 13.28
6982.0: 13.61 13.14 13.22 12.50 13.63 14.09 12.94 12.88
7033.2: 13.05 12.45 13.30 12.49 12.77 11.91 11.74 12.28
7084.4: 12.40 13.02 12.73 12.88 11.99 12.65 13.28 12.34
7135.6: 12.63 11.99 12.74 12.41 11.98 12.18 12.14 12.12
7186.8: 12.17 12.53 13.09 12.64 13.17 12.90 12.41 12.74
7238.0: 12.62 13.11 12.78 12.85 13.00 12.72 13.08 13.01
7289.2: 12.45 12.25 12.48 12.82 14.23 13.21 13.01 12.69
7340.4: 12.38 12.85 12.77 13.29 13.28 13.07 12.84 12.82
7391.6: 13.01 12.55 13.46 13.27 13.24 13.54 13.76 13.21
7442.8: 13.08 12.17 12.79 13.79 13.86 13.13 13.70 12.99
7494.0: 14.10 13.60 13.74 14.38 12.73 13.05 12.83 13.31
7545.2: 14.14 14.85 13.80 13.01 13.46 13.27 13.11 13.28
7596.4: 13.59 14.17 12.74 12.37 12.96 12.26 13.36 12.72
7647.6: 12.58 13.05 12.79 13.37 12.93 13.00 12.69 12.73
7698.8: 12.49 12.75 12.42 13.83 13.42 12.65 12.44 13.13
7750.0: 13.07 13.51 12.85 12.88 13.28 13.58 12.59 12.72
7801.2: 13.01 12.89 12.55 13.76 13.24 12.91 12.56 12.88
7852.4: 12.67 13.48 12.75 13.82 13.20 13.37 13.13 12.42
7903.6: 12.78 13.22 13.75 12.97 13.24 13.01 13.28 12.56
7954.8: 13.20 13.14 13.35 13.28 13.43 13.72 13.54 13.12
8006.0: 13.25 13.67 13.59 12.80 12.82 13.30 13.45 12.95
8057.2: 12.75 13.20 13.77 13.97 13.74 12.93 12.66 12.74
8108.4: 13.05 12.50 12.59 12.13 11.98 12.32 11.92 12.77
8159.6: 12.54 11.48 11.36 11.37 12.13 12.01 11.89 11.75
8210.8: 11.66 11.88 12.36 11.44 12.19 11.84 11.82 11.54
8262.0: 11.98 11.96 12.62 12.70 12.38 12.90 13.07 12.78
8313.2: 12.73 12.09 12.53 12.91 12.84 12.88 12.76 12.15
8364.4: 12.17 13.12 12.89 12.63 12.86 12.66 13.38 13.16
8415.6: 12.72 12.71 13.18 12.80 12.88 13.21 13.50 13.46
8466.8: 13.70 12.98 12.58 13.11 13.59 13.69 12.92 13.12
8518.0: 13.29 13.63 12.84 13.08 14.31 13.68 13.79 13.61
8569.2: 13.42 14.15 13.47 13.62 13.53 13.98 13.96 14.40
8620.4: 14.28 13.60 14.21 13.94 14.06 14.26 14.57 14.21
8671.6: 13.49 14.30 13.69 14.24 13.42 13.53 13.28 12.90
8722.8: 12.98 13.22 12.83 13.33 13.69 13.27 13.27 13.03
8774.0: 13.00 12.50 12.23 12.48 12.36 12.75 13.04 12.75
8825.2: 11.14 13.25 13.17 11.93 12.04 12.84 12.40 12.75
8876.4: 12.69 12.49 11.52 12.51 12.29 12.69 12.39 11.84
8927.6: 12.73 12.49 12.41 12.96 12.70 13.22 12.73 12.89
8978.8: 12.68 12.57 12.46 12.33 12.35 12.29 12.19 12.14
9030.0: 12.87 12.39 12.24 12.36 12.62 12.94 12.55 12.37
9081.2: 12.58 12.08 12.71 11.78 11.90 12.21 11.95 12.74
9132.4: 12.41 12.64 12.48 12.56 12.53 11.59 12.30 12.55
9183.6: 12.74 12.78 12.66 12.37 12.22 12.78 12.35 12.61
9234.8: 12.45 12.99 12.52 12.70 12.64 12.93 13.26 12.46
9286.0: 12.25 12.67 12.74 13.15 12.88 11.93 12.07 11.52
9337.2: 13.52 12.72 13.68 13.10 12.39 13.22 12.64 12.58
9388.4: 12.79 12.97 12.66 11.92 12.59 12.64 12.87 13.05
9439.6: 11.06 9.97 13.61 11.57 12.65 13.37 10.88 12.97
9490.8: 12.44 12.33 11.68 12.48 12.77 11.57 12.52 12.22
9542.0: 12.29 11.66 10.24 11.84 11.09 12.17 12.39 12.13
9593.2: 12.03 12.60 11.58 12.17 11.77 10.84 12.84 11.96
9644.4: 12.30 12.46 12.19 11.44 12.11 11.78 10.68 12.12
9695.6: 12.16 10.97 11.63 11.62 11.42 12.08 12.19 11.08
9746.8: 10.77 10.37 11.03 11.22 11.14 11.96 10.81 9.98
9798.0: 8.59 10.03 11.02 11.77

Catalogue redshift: 0.147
